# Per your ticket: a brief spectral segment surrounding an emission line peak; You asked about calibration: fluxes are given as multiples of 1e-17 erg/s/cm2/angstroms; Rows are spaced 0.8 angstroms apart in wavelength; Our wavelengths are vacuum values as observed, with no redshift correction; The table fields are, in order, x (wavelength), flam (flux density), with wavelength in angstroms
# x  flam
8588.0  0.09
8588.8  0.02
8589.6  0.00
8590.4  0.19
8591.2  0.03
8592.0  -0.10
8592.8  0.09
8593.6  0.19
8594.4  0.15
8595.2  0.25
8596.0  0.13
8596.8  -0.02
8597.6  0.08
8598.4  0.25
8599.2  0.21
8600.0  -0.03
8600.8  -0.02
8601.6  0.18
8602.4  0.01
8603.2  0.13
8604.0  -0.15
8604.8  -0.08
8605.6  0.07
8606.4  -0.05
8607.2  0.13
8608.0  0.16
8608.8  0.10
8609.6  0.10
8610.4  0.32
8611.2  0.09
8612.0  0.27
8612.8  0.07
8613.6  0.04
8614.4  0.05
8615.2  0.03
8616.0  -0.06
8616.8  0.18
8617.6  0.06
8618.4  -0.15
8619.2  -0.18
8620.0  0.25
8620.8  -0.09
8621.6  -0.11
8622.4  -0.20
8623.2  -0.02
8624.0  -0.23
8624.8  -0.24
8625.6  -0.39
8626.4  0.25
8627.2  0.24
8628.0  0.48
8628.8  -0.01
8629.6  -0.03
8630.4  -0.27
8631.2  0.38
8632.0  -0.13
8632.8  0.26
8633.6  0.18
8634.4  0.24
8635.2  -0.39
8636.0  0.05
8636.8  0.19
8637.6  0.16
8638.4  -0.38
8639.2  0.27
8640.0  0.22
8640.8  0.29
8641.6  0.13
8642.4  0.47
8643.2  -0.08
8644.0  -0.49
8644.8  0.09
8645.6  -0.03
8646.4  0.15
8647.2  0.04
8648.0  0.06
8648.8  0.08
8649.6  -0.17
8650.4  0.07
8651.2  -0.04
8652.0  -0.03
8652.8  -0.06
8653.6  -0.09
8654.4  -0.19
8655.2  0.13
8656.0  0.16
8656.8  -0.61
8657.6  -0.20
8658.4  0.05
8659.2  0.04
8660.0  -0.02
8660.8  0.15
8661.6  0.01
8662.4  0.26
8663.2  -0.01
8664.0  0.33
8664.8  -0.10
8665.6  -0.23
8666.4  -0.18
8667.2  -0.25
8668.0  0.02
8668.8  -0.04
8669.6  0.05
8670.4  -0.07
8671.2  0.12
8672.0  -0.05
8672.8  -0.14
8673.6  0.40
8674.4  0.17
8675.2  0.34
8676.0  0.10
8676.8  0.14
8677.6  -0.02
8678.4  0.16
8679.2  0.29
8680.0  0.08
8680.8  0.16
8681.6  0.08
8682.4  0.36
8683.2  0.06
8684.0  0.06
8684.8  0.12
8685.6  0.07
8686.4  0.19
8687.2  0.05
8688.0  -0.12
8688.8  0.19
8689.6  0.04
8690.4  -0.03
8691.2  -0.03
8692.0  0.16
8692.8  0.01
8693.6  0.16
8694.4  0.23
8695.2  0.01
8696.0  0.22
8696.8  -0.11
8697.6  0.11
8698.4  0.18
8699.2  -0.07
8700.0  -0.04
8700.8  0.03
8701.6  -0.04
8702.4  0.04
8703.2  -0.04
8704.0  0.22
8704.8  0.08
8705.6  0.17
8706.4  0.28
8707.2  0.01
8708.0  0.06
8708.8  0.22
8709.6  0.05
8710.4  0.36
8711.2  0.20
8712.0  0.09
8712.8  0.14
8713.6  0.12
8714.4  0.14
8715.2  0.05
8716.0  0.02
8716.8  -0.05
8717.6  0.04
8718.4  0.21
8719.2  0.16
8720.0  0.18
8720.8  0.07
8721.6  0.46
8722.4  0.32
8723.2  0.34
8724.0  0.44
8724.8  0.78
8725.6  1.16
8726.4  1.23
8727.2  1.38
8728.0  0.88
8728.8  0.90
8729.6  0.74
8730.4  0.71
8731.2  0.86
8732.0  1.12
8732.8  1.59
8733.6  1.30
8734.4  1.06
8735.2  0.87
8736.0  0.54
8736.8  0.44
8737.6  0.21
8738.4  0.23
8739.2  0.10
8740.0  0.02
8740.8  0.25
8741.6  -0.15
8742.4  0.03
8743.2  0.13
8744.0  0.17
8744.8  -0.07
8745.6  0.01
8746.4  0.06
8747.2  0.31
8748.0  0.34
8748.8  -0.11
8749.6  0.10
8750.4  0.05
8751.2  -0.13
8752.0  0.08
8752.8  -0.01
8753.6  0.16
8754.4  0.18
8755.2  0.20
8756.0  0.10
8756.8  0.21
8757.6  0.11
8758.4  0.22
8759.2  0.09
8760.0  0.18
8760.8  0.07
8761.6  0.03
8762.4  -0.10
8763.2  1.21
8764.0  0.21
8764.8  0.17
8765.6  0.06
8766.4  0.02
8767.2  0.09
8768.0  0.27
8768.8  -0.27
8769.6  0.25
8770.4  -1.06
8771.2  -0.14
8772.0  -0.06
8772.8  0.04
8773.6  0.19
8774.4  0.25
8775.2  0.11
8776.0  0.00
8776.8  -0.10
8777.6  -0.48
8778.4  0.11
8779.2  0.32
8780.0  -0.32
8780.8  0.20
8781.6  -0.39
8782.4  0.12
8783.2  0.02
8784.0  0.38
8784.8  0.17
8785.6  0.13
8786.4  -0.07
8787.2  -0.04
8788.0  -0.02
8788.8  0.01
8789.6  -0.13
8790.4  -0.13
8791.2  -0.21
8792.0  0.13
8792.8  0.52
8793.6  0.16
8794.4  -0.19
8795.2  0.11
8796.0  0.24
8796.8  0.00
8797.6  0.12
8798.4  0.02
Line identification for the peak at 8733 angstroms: [O II]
